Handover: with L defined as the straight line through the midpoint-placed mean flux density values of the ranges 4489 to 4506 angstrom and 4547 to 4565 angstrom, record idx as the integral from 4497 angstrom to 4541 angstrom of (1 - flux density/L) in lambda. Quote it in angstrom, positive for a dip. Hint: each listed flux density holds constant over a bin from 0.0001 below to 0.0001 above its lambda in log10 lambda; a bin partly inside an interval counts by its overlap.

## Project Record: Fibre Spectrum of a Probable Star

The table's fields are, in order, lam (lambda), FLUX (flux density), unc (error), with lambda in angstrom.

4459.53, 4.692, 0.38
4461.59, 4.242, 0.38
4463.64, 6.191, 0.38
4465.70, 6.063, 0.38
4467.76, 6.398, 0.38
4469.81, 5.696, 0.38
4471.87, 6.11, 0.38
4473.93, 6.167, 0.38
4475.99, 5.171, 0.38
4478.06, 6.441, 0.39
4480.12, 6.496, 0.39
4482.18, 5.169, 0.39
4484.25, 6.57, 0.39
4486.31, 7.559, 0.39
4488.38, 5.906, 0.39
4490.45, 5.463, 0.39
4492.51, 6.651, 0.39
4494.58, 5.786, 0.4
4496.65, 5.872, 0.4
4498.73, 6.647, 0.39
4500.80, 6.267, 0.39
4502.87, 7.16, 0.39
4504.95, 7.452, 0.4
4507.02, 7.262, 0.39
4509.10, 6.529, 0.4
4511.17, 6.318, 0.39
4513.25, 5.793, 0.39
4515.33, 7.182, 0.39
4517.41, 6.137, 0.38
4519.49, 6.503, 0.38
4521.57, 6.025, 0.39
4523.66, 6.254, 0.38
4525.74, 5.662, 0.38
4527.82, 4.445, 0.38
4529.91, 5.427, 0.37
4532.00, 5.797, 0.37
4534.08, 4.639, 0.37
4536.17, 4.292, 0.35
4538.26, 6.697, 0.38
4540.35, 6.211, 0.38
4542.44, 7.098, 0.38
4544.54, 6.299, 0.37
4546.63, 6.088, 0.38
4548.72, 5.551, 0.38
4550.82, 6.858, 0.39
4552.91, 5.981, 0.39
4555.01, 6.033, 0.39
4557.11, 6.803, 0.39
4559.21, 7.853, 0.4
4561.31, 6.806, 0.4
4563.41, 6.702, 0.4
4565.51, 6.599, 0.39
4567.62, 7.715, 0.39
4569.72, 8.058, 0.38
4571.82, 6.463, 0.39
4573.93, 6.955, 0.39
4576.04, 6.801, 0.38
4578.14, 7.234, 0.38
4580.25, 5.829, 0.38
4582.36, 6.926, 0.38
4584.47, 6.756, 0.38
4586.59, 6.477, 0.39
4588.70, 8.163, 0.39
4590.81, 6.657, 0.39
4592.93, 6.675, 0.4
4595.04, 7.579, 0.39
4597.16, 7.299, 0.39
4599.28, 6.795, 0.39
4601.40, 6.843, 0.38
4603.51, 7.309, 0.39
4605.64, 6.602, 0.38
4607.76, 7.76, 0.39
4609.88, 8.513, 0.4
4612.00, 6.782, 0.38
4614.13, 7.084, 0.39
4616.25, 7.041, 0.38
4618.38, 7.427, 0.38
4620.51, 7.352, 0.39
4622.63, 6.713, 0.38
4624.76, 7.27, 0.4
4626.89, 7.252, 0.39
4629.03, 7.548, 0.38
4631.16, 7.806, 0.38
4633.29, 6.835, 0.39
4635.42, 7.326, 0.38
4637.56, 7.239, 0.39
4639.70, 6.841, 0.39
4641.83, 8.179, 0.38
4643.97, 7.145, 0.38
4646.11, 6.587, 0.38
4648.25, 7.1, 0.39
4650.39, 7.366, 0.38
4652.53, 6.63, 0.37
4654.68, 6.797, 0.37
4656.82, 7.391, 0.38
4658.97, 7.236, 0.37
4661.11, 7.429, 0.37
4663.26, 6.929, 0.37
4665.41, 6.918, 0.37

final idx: 2.3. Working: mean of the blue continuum 6.4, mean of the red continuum 6.56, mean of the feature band 6.12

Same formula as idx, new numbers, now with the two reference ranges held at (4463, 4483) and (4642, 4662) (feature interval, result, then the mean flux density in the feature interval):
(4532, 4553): 1.54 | 5.97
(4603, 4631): -1.61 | 7.3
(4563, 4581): -0.92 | 6.96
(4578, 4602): -0.69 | 6.92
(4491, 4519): -1.48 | 6.52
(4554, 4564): -0.48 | 6.85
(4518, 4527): 0.33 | 6.07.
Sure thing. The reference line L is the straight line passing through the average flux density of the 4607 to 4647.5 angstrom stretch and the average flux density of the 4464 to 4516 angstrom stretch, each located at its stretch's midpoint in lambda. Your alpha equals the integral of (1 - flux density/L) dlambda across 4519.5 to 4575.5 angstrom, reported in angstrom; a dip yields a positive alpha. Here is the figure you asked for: 3.7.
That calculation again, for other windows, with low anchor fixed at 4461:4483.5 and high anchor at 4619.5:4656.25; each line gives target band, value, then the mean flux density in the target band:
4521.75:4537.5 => 2.6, 5.29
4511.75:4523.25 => -0.2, 6.32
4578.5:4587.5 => 0.3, 6.55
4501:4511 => -1.3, 6.97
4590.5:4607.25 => -0.3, 7.01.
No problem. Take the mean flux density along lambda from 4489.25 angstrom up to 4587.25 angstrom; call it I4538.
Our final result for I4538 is 6.39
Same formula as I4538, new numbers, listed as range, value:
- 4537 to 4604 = 6.8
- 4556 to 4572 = 7.16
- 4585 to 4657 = 7.18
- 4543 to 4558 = 6.25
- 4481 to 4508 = 6.44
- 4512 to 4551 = 5.93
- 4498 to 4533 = 6.28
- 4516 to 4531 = 5.81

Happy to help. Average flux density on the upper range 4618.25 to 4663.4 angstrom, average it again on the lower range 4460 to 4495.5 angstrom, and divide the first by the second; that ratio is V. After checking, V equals 1.20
